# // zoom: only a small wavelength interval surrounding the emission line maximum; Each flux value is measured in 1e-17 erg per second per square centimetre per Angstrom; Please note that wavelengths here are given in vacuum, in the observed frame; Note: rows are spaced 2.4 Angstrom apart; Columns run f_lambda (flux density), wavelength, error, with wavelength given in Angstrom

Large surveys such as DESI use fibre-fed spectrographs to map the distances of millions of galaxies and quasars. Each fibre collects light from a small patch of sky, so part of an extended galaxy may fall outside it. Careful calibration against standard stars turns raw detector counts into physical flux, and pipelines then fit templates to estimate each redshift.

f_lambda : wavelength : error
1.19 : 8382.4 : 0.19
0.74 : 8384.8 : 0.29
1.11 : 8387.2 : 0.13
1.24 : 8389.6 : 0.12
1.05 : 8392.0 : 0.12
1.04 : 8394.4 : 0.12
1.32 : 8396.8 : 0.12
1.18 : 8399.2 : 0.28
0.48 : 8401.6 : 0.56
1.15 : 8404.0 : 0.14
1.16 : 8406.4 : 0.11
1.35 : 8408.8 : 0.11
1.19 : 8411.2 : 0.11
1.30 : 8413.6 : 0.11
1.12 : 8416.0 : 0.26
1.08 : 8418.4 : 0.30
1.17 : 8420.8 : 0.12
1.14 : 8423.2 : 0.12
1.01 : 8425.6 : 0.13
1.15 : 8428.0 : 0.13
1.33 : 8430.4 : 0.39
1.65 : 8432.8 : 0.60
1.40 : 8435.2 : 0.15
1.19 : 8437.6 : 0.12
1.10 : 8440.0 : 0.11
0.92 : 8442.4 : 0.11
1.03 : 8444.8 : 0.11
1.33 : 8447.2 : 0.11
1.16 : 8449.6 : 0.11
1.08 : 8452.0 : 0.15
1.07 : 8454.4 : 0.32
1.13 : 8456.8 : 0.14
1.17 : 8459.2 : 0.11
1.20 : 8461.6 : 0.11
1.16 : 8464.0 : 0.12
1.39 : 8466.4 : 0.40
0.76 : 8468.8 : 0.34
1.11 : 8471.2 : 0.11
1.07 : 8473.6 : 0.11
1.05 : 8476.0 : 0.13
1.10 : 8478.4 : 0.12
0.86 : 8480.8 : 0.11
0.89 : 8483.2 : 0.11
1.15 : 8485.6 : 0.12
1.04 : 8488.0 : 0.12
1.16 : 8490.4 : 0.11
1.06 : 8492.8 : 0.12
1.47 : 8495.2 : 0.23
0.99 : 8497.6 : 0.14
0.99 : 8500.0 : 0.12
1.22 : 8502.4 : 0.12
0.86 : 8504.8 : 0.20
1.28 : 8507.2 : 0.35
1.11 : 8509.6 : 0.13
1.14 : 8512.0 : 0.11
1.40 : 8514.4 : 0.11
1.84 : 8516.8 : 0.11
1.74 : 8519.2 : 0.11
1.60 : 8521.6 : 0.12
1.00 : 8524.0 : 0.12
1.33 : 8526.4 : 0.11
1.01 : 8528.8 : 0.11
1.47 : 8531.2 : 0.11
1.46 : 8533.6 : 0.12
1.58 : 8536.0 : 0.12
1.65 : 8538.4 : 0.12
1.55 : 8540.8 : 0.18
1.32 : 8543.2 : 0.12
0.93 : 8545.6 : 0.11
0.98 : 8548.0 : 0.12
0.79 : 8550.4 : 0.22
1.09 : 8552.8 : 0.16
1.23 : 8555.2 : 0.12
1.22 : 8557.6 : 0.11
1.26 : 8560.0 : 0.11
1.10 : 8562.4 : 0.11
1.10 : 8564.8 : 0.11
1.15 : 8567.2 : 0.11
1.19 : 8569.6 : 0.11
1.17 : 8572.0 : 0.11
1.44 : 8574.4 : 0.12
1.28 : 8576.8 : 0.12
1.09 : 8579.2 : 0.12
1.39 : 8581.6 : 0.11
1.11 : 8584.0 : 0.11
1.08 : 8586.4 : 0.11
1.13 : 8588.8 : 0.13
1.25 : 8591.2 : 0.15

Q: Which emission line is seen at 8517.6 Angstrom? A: [S II]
